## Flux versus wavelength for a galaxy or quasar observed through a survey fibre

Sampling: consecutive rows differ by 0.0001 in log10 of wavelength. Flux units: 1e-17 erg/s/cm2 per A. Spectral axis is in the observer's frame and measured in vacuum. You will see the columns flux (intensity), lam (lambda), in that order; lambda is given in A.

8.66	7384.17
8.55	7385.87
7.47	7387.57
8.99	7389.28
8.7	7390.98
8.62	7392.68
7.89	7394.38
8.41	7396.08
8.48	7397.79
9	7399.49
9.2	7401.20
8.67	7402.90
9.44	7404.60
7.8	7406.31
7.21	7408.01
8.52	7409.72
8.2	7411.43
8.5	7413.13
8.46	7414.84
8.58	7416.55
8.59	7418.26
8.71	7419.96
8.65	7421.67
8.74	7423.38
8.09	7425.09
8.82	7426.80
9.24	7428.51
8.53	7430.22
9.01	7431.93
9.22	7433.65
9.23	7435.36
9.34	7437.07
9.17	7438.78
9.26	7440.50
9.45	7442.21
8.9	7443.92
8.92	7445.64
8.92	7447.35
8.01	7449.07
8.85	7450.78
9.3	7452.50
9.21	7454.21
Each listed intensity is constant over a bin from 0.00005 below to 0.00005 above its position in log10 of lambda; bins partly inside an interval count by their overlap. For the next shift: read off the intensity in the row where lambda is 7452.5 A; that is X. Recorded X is 9.3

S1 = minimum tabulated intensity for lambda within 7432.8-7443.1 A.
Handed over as 9.17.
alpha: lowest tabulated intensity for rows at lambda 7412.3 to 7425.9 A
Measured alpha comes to 8.09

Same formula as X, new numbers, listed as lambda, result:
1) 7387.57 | 7.47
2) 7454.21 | 9.21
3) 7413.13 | 8.5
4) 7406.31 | 7.8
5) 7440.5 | 9.26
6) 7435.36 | 9.23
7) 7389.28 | 8.99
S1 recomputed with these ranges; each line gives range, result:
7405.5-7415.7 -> 7.21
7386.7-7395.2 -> 7.47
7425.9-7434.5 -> 8.53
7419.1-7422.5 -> 8.65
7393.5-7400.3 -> 7.89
